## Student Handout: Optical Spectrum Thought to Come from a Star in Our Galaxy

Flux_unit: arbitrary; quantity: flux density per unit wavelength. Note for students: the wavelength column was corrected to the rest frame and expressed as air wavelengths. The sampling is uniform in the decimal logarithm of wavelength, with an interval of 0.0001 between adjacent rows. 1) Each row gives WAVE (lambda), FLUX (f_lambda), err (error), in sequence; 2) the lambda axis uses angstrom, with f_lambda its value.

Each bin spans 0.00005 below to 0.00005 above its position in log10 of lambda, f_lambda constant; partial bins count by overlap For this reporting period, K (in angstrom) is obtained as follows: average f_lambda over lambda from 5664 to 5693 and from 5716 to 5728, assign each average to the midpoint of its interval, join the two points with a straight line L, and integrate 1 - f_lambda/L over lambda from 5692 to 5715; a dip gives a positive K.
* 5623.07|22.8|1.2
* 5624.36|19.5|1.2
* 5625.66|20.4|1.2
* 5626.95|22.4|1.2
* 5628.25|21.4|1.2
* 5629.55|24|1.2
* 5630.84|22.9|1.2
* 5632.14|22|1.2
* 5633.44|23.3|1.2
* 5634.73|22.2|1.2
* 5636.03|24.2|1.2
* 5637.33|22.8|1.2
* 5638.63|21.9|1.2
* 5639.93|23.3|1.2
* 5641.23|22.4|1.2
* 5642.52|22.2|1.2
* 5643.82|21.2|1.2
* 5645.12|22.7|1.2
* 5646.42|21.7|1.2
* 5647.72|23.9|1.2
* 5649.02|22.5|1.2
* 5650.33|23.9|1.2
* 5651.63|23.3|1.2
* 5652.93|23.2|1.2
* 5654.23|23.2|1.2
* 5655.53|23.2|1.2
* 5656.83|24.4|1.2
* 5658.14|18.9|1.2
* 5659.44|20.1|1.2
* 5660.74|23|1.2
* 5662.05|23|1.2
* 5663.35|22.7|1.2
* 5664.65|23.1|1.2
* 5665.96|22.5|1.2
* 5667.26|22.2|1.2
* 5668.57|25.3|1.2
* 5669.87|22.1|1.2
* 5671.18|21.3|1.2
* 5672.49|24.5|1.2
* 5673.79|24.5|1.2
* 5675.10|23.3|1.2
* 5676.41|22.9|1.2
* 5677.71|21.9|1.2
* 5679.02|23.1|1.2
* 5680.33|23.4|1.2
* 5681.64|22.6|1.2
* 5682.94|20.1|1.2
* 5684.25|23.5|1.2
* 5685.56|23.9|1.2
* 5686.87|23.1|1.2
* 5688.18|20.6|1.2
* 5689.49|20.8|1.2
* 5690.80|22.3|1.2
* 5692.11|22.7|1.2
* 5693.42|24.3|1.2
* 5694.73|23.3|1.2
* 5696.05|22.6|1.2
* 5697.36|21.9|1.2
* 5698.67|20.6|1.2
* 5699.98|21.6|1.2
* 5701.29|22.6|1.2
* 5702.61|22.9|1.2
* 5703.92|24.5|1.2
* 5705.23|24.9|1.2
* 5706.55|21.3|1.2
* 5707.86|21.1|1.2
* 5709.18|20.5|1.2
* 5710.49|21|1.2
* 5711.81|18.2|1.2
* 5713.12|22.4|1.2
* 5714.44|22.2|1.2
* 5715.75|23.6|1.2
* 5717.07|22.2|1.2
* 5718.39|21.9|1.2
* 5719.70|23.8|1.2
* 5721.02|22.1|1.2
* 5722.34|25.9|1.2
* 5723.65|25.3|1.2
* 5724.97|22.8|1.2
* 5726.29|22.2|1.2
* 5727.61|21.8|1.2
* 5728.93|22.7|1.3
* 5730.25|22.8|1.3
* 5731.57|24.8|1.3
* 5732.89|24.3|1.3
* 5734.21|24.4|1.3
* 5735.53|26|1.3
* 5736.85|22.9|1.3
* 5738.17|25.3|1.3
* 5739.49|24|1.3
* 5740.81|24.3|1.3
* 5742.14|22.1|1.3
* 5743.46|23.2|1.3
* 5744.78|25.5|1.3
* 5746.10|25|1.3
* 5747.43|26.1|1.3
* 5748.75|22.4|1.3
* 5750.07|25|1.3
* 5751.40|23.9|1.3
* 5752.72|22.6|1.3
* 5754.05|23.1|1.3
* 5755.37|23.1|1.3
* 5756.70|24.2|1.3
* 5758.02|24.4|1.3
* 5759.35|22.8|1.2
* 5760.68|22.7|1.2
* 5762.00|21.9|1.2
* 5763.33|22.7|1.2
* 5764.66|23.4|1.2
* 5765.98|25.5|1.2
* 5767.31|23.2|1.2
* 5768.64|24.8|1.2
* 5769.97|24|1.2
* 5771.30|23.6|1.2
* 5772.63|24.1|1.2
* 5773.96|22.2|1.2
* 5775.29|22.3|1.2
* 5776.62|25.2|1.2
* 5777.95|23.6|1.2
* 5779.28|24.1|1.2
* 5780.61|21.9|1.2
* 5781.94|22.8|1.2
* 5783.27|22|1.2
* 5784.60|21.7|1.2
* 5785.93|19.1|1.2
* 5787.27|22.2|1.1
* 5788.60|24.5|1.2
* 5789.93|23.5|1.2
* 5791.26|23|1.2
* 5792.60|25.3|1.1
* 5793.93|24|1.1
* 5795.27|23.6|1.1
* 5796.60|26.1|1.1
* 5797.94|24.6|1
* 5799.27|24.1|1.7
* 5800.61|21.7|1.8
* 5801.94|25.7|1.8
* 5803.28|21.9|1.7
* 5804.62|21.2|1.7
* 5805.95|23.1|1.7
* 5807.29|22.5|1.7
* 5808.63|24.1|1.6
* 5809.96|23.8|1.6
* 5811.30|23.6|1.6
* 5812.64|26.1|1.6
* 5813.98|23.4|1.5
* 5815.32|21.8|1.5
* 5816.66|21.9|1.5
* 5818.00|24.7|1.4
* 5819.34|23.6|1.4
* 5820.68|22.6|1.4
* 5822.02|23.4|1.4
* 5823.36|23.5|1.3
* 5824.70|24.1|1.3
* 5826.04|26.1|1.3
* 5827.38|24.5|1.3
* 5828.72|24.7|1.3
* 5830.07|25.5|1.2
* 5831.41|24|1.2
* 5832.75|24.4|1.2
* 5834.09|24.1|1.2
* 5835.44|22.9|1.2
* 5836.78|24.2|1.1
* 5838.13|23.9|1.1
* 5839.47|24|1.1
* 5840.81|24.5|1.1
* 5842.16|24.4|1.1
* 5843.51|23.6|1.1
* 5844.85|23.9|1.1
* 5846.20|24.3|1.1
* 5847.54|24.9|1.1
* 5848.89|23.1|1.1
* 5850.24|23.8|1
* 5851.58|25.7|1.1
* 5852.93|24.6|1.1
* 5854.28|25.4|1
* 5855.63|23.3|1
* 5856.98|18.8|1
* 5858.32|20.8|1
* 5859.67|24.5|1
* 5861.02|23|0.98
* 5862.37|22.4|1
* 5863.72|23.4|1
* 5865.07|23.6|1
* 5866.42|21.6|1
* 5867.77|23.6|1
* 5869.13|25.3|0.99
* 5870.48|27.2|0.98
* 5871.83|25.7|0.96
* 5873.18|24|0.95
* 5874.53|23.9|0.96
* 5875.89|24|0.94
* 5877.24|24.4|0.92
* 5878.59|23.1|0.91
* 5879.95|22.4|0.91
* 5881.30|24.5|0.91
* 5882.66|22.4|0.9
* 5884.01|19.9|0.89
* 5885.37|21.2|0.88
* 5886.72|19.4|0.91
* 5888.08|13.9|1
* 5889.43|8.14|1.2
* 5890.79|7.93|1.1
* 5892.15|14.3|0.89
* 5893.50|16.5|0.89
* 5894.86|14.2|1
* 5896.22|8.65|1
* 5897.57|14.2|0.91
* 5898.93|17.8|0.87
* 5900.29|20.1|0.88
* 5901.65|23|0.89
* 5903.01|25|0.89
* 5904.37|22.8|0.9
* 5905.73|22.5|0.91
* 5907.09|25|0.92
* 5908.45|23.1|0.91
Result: 0.8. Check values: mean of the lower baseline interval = 22.7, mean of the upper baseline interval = 23.2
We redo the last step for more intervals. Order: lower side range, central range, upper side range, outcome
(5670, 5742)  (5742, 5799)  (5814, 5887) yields -0.8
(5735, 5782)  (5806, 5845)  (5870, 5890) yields -2.3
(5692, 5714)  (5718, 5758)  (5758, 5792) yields -2.1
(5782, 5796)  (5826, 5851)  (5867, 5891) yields -2.4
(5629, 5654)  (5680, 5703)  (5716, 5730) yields 0.6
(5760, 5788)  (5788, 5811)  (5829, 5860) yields -0.4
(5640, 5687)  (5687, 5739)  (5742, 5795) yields 0.7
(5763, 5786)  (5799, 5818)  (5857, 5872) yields 0.1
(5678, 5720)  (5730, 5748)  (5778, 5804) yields -1.3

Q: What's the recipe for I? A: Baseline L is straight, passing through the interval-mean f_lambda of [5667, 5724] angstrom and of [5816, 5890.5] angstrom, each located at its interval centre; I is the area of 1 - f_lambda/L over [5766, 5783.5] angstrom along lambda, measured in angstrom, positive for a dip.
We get -0.5 angstrom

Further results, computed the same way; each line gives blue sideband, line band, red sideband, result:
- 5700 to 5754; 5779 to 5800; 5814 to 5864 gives 0.2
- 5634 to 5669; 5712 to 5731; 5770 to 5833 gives 0.2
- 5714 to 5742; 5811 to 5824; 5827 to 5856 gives 0.4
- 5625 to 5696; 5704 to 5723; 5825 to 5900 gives 0.1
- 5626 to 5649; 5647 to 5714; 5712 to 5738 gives 1.2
